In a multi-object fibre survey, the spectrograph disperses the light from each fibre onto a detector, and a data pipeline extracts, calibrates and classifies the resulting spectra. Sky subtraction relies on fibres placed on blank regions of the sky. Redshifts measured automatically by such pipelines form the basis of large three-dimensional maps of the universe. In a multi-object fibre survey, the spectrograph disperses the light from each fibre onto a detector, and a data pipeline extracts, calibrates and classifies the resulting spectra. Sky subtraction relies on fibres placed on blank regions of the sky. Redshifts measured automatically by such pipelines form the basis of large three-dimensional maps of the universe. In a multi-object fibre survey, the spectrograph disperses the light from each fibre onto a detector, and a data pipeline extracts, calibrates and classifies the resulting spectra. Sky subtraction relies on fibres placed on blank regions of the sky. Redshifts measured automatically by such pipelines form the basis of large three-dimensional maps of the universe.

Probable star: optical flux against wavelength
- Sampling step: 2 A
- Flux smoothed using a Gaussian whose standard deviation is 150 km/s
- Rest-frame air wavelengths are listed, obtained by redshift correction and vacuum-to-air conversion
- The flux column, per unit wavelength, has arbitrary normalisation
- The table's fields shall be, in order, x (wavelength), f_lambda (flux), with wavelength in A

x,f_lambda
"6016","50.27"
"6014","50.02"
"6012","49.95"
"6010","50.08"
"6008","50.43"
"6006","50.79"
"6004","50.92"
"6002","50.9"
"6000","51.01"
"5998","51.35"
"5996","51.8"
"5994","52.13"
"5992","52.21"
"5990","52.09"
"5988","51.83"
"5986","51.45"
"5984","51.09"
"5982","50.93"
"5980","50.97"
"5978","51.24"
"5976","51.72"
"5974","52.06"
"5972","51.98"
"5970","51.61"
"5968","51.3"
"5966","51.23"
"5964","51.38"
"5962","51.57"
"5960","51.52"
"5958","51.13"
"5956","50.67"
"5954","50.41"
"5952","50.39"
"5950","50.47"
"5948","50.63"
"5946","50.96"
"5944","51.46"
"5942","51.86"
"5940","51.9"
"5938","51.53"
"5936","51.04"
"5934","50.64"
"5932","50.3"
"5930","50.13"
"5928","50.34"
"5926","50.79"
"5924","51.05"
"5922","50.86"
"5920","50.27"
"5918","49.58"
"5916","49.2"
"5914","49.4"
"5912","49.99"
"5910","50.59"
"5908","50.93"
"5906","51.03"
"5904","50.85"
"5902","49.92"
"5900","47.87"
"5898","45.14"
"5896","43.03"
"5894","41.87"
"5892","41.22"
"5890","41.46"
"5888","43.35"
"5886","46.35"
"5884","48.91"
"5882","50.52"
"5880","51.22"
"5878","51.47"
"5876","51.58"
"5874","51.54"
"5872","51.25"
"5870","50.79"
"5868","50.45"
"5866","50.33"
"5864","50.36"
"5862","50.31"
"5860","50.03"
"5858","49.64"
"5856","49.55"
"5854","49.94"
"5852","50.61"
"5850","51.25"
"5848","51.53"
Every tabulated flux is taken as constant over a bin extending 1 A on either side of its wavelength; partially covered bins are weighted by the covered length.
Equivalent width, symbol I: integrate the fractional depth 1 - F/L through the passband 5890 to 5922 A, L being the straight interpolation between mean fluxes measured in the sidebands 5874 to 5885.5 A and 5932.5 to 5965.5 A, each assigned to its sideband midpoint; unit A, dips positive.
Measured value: 1.8 A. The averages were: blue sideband 50.6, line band 47.9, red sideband 51.1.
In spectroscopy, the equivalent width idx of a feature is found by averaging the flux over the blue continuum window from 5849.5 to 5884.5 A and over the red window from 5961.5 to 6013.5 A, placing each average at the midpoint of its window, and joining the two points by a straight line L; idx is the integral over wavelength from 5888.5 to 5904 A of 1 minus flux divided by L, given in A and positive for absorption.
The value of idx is 1.8 A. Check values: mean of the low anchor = 50.6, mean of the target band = 44.7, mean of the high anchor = 51.3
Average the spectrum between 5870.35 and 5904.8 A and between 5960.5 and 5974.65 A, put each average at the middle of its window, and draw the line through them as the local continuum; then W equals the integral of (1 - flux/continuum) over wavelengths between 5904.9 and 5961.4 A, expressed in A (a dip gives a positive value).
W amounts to -0.97 A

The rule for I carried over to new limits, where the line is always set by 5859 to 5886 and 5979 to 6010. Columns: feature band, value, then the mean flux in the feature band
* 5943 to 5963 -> 0.0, 50.9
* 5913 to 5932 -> 0.2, 50.2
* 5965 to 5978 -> -0.1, 51.6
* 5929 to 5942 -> 0.0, 51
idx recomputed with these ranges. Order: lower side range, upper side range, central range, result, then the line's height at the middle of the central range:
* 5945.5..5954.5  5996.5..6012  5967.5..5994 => -0.5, 50.7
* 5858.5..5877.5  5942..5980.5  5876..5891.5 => 1.0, 50.8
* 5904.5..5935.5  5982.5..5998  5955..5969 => 0.0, 51.2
